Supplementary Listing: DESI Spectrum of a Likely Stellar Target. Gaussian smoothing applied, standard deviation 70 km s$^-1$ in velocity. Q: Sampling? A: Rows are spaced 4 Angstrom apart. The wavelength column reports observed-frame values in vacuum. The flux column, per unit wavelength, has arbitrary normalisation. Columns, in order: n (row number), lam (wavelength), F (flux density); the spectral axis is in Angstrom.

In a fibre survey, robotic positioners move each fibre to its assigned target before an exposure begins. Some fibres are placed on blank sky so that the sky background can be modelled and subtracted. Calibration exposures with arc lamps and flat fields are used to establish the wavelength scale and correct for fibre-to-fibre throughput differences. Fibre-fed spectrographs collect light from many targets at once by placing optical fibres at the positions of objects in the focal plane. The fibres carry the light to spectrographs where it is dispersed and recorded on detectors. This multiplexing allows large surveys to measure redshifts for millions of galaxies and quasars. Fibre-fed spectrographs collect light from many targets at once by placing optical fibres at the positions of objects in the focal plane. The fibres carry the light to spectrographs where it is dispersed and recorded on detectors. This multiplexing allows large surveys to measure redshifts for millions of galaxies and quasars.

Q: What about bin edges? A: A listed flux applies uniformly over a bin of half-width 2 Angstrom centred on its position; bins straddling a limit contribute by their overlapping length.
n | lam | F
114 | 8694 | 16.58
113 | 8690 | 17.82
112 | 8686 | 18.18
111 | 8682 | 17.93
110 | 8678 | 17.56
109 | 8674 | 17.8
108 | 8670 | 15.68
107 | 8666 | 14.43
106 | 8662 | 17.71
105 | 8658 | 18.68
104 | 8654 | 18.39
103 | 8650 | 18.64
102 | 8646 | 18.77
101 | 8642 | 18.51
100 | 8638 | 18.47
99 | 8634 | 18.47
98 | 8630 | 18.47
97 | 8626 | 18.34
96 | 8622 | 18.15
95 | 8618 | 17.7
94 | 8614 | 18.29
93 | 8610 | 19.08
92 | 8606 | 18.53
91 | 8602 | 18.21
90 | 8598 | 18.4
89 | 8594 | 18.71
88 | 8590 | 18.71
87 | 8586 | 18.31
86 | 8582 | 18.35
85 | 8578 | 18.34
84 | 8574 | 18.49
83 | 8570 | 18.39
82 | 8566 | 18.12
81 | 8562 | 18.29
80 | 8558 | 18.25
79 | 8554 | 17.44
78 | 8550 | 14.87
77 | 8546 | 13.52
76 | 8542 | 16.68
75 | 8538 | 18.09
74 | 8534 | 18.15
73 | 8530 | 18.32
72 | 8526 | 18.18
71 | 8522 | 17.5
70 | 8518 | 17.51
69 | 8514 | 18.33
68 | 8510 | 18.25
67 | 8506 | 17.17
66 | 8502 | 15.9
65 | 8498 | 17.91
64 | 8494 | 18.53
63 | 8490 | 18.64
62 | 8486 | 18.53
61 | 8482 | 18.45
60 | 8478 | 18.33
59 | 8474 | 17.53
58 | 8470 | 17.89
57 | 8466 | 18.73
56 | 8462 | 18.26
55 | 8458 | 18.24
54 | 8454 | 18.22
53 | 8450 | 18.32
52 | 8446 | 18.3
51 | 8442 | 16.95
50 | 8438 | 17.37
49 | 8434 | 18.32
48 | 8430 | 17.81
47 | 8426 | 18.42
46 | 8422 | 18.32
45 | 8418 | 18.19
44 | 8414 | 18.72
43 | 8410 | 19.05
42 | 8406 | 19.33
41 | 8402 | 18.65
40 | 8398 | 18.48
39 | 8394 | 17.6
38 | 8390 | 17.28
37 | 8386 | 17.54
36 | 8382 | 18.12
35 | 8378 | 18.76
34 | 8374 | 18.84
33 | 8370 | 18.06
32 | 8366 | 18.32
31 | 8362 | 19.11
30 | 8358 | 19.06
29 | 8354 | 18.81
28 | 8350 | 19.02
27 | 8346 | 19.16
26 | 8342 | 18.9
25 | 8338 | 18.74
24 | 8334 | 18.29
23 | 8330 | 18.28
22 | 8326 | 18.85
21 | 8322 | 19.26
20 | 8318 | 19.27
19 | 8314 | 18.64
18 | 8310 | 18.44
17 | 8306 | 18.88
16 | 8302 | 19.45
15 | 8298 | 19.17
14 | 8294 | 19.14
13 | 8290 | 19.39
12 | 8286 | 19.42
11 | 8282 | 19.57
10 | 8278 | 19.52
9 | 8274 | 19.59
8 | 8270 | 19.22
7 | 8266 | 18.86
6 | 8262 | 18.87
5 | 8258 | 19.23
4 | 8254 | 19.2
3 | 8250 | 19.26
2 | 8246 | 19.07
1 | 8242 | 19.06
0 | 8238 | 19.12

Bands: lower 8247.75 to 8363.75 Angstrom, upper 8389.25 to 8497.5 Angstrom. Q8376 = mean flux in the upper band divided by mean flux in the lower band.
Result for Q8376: 1.0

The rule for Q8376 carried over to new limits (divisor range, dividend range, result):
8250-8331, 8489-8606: 0.93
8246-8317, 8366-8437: 0.96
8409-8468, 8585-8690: 0.99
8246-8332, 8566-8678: 0.95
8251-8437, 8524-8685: 0.95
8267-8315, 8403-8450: 0.95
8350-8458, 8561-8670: 0.99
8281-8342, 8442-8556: 0.93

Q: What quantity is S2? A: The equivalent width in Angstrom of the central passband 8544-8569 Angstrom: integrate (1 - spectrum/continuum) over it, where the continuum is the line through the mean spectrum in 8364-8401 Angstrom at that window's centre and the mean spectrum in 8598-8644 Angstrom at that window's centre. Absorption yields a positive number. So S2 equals 2.0 Angstrom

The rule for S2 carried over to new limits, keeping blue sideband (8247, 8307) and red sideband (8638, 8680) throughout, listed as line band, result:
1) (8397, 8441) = 0.64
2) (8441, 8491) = 0.72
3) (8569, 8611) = -1.28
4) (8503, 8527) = 0.70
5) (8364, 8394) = 1.17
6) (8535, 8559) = 2.19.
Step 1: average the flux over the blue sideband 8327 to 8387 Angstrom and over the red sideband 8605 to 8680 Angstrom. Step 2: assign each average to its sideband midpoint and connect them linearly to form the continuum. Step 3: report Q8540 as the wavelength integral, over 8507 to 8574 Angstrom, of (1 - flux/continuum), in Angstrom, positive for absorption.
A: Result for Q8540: 2.53 Angstrom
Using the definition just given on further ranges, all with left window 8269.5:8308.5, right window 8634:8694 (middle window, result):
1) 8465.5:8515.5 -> 1.31 Angstrom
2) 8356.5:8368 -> 0.12 Angstrom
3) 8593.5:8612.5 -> -0.60 Angstrom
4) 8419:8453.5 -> 1.31 Angstrom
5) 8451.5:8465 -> 0.24 Angstrom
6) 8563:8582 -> -0.22 Angstrom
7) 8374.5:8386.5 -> 0.40 Angstrom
